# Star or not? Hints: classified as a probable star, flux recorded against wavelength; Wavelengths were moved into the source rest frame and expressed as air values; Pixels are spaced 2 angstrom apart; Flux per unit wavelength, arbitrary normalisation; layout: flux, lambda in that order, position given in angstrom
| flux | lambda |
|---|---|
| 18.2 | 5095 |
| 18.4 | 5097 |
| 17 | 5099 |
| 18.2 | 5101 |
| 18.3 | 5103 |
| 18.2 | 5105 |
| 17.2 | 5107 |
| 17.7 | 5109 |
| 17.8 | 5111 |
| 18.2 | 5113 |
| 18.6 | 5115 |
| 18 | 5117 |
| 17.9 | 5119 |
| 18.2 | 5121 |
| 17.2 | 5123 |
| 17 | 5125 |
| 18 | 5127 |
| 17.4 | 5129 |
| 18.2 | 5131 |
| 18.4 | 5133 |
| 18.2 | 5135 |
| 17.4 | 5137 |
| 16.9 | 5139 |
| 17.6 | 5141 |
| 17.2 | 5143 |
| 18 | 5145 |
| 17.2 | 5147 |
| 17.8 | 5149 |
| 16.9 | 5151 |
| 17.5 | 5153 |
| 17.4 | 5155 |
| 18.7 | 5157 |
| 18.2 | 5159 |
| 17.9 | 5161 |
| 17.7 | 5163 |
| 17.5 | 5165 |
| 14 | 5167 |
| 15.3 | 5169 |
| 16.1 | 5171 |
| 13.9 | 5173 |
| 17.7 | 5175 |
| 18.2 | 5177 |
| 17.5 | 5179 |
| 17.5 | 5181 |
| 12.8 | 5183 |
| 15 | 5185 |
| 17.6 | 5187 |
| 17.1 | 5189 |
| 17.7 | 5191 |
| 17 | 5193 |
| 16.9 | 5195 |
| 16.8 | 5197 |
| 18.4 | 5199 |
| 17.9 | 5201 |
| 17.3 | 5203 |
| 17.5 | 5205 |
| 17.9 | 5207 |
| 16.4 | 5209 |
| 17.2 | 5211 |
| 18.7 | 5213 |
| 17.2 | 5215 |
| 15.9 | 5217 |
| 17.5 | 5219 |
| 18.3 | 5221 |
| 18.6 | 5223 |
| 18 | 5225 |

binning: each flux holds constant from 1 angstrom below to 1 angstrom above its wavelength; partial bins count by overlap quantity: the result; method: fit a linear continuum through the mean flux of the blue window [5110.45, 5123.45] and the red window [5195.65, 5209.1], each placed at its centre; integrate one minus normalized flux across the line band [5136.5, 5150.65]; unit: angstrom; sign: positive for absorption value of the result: 0.4 angstrom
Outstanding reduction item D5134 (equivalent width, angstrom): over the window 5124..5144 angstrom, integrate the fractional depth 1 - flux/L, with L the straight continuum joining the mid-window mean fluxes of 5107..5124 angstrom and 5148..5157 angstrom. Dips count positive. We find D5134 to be 0.1 angstrom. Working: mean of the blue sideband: 17.9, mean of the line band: 17.6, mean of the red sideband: 17.5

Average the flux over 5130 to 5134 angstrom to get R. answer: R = 18.3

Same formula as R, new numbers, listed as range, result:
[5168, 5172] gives 15.7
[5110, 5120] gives 18.1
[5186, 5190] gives 17.4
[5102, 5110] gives 17.9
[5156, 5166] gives 18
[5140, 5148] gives 17.5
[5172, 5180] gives 16.8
